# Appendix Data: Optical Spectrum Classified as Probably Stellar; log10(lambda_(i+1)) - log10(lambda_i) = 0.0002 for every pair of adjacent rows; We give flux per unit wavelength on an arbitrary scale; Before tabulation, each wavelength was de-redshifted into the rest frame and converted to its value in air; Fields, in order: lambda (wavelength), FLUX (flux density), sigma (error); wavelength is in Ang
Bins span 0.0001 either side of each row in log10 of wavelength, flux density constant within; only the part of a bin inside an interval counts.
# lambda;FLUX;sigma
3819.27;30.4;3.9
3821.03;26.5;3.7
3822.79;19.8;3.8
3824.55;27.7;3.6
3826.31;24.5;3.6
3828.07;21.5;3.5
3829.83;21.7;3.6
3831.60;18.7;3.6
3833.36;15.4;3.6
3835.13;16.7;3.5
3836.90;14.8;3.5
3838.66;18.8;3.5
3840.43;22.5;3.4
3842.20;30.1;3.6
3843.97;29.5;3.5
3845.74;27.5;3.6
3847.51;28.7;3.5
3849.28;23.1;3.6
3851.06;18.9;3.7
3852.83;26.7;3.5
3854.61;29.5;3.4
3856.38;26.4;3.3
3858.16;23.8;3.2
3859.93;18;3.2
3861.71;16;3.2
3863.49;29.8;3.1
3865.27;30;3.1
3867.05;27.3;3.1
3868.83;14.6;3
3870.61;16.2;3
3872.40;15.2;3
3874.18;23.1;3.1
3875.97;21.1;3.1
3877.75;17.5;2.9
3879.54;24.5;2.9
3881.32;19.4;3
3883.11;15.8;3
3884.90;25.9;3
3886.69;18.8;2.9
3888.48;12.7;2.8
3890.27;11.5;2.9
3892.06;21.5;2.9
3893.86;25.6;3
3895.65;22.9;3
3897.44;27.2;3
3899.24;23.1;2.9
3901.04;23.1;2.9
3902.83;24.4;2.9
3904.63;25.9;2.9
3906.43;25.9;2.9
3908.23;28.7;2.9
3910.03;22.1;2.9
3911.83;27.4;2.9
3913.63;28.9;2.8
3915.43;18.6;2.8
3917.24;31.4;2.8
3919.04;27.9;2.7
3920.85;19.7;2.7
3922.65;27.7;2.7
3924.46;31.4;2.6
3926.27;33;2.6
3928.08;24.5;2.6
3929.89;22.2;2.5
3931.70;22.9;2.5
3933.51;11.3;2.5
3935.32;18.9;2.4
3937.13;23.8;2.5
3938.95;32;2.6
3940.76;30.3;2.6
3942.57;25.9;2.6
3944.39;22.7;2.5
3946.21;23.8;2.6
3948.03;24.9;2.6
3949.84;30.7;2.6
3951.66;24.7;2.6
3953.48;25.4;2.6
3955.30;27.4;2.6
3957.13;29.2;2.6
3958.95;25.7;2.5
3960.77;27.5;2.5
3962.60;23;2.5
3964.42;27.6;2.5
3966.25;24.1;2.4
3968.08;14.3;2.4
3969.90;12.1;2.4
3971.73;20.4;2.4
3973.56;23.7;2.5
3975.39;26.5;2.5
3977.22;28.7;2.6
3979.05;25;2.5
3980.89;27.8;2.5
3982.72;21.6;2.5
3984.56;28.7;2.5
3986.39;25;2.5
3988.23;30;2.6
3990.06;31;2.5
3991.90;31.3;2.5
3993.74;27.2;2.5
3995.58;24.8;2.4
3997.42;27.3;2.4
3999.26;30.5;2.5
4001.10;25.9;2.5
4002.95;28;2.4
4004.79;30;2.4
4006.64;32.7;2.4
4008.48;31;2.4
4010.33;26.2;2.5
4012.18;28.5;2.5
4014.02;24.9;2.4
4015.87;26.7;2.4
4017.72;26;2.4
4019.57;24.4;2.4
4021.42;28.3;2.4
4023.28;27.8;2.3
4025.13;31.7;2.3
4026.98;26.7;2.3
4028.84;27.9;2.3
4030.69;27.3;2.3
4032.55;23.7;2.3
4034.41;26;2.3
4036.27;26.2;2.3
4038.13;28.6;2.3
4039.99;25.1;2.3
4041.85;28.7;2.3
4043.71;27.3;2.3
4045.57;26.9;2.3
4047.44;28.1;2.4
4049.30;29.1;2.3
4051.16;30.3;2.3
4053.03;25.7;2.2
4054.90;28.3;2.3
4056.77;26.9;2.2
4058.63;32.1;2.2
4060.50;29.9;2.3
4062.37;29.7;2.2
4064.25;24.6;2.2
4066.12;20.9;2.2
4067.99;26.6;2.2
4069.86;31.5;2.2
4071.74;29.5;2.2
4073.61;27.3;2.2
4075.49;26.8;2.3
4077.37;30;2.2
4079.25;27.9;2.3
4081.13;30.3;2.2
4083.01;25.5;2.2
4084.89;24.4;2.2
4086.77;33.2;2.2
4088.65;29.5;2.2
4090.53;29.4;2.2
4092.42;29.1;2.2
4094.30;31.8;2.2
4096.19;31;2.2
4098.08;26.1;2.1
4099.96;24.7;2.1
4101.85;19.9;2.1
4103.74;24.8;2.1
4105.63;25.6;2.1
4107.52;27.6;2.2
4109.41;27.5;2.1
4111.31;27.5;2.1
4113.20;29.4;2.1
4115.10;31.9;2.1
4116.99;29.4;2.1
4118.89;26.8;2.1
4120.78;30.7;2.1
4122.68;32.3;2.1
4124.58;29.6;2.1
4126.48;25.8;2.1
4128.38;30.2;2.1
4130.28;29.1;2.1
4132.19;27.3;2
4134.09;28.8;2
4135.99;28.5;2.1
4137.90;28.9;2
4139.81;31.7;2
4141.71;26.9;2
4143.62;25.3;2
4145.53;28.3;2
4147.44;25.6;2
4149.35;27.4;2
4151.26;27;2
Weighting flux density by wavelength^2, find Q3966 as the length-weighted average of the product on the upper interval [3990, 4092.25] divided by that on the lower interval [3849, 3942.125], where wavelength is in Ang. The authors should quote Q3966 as 1.3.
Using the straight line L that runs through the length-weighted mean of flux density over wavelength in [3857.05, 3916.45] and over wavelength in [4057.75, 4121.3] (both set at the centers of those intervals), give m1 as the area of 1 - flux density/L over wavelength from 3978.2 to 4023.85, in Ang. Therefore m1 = -4.0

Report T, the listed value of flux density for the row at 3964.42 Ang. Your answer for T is 27.6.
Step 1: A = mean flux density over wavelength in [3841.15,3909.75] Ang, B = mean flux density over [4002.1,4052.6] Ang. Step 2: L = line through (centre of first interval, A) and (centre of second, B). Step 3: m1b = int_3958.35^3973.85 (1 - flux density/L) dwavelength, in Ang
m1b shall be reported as 2.3 Ang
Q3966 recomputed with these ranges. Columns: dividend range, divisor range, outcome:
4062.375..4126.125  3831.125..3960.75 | 1.31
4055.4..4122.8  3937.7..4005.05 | 1.14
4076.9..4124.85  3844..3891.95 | 1.46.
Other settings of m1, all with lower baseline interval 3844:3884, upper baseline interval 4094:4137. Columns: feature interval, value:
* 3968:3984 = 1.42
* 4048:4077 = -1.19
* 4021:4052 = -1.52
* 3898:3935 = -1.92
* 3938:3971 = -0.71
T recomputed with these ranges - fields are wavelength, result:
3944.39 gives 22.7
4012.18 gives 28.5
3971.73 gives 20.4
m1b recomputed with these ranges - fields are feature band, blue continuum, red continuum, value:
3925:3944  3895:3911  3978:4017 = 0.9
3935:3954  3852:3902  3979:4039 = -1.0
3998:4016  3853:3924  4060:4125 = -1.8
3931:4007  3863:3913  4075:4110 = -3.7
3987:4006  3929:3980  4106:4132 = -2.5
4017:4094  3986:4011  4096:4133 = 1.2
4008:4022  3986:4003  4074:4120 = 0.6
